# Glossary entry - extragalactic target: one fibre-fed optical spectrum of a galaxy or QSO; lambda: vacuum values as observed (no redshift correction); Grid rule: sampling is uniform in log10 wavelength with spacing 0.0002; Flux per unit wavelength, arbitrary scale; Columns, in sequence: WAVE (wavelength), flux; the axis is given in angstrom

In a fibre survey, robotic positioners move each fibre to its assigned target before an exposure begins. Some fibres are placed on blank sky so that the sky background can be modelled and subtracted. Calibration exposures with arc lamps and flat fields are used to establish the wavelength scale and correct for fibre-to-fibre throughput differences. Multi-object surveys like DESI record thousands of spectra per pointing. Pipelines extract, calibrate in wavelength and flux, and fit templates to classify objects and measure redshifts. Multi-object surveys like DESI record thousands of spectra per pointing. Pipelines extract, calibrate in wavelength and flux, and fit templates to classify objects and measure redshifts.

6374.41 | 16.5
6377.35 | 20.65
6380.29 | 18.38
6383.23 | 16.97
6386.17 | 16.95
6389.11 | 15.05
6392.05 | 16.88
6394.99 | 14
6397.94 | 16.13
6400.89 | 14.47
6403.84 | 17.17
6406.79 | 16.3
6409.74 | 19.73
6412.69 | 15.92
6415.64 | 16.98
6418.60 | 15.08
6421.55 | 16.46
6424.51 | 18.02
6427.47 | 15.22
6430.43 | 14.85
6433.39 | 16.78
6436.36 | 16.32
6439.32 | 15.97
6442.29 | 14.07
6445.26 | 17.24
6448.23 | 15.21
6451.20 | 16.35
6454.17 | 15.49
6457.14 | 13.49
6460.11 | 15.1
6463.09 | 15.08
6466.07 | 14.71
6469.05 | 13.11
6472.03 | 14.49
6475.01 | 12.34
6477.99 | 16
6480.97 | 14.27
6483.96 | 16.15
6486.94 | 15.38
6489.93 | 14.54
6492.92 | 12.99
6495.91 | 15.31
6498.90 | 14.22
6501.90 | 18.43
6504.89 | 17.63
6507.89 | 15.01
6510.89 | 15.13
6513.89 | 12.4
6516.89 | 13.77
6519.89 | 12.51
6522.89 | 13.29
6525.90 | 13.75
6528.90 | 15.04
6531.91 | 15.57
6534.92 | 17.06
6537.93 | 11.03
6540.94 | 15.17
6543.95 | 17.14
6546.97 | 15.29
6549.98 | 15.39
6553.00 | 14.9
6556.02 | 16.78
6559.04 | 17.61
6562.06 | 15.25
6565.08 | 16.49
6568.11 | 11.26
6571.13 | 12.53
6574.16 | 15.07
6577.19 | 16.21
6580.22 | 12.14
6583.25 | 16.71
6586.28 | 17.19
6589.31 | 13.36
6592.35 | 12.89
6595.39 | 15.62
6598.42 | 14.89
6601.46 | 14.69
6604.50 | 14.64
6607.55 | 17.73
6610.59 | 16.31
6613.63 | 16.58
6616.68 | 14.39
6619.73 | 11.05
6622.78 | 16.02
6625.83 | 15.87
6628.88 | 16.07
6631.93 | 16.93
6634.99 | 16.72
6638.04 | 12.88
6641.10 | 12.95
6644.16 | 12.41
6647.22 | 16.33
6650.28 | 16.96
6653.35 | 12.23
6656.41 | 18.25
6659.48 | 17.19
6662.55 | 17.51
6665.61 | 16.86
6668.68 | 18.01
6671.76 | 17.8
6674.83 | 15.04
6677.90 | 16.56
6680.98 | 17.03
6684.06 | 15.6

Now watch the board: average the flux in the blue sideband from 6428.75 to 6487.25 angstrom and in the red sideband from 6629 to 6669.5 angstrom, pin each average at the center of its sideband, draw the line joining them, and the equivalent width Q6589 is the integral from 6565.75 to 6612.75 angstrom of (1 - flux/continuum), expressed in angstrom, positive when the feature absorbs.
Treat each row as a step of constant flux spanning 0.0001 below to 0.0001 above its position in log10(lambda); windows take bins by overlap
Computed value 2.3 angstrom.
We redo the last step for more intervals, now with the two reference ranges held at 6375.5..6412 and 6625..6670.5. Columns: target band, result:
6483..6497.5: 1.5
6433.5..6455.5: 1.0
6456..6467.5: 1.4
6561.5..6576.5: 1.8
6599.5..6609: 0.2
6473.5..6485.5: 1.3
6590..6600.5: 1.1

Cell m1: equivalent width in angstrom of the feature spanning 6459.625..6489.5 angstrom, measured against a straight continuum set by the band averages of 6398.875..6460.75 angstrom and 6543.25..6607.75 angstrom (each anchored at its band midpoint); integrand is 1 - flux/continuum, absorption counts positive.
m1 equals 2.1 angstrom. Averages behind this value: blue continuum 16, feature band 14.6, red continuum 15.1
